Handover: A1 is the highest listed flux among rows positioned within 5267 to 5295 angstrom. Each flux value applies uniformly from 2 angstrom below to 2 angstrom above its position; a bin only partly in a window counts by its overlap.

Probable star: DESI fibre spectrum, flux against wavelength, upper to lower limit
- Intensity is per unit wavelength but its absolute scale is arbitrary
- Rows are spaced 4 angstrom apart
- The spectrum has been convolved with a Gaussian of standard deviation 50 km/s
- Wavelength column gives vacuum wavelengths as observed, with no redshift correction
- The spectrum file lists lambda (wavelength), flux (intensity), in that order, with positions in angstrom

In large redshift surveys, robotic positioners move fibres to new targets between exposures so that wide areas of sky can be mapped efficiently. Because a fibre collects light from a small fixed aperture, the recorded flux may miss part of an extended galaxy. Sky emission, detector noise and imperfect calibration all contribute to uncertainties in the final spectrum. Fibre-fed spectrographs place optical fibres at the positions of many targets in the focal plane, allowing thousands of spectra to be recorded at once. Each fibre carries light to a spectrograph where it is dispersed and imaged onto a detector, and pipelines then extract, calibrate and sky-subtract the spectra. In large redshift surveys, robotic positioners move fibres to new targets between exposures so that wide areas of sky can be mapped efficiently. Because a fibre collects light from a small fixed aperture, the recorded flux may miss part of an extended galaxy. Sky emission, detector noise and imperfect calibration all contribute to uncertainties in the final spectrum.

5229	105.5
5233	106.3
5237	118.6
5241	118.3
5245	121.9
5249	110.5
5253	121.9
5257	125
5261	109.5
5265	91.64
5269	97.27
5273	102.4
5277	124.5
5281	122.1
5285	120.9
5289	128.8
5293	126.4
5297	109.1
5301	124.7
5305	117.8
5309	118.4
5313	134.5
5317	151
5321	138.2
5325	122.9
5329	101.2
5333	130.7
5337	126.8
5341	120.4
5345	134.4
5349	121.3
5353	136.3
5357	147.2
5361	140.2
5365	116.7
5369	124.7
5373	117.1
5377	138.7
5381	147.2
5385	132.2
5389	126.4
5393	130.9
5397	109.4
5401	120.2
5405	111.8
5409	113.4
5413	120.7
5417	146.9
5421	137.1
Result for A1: 128.8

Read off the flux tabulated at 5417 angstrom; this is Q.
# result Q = 146.9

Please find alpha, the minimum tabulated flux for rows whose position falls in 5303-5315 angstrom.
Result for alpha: 117.8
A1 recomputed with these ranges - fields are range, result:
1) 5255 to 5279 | 125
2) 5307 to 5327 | 151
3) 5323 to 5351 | 134.4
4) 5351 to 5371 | 147.2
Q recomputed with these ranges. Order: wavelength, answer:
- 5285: 120.9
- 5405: 111.8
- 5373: 117.1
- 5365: 116.7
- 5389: 126.4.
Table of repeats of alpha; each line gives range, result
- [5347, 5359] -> 121.3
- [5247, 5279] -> 91.64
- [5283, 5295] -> 120.9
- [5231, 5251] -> 106.3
